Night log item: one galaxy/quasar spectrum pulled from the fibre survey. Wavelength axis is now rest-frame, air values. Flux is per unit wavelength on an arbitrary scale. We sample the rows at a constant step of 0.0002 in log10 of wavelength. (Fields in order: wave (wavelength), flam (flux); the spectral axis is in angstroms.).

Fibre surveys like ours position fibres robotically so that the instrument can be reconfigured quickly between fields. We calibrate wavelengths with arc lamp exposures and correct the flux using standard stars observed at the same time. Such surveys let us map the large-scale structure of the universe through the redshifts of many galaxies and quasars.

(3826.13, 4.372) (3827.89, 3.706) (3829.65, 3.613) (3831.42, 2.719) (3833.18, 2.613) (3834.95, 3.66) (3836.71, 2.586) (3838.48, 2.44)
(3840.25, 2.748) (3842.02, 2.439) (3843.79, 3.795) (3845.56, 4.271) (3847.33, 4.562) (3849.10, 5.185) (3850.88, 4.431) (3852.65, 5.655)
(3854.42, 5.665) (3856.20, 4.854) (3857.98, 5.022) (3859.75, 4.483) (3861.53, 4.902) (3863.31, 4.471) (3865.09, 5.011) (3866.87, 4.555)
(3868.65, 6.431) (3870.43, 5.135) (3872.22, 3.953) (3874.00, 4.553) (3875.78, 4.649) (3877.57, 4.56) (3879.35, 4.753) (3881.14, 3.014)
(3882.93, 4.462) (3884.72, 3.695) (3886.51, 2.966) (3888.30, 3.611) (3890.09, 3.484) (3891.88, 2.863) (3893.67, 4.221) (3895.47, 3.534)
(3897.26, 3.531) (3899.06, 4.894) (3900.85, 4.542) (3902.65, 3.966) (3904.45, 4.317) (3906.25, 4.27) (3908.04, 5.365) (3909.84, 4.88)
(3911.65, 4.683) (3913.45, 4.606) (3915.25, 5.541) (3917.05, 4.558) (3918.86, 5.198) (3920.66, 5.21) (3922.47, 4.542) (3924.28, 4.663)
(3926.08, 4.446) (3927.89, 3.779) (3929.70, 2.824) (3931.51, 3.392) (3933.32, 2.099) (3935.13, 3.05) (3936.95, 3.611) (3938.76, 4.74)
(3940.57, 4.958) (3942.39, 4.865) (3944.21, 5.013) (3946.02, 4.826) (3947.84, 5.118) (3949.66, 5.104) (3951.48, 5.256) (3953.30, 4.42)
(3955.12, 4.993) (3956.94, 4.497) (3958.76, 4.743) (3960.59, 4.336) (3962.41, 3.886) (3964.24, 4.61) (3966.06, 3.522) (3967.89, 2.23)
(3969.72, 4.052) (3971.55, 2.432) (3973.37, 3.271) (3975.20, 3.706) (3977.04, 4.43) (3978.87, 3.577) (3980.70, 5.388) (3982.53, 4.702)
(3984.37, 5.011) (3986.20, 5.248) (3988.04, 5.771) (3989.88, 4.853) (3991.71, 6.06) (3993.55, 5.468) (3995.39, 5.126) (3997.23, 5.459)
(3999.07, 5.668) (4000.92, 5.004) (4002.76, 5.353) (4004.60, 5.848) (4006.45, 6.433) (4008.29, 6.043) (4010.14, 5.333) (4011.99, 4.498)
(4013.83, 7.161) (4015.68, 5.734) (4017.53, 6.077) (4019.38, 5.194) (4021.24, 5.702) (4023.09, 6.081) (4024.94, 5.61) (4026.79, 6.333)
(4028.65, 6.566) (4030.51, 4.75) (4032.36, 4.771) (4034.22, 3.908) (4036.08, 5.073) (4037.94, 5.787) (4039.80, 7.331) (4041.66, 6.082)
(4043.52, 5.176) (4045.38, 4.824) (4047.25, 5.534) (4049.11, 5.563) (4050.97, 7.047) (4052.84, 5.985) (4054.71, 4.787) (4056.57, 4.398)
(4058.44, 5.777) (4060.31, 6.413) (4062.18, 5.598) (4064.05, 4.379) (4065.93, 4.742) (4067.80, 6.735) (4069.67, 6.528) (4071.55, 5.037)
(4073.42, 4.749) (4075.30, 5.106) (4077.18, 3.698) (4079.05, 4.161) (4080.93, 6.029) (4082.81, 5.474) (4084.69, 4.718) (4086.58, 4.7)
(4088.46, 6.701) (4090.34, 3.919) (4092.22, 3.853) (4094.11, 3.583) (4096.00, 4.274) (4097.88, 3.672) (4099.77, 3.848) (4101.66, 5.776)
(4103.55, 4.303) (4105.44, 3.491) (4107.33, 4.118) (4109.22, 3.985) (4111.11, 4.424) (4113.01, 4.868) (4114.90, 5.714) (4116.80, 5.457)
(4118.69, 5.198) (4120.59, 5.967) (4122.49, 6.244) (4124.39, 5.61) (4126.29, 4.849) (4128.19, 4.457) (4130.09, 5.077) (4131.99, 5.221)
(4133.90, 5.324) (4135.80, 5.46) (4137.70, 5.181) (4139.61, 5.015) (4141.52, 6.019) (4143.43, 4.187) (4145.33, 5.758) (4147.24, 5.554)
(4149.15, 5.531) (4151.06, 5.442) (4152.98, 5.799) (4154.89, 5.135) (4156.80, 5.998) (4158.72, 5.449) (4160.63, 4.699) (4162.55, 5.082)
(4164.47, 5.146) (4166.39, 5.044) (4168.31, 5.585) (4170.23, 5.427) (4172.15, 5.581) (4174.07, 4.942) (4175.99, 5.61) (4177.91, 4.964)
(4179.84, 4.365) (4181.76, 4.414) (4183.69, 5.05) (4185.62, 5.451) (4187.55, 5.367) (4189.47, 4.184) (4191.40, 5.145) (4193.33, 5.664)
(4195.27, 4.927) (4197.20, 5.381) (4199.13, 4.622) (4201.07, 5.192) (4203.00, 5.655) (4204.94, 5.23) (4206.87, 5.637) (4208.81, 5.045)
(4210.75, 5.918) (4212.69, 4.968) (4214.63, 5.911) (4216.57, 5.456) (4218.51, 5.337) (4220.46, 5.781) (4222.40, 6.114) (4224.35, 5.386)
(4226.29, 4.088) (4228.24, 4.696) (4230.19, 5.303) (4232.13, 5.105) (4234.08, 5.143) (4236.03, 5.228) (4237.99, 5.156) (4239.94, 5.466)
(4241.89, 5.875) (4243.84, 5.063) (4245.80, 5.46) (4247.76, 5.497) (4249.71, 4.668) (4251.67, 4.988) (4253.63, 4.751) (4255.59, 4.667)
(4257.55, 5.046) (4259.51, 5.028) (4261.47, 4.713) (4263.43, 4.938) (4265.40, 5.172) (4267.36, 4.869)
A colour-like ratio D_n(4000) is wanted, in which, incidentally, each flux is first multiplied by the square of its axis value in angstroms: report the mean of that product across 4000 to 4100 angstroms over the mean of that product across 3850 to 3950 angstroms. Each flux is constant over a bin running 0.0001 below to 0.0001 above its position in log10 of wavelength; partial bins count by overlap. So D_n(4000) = 1.3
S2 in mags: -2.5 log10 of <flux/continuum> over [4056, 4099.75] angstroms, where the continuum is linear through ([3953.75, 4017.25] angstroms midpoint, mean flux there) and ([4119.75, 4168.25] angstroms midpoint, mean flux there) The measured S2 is 0.039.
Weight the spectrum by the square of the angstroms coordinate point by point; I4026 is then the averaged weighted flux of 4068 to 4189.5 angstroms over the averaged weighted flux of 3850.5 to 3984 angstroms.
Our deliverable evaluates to 1.3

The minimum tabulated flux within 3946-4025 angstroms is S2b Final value 2.23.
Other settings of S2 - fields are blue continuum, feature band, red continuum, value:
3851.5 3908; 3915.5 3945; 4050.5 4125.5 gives 0.084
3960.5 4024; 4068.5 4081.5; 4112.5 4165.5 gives 0.027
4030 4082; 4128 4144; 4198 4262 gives 0.029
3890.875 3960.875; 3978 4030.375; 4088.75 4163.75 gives -0.195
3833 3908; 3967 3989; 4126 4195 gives 0.103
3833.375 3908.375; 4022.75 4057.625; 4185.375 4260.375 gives -0.183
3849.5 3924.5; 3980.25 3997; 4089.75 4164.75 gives -0.127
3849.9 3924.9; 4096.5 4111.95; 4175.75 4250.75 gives 0.184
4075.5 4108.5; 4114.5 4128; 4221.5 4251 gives -0.185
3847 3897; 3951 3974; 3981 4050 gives 0.268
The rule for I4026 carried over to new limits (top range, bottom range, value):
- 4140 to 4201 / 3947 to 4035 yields 1.14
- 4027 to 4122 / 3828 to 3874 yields 1.35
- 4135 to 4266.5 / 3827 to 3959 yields 1.42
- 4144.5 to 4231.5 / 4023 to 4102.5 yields 1.07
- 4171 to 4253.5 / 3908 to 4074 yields 1.16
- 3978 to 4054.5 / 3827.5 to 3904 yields 1.46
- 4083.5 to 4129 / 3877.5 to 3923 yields 1.23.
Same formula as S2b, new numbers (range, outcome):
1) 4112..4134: 4.457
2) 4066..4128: 3.491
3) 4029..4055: 3.908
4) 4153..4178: 4.699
